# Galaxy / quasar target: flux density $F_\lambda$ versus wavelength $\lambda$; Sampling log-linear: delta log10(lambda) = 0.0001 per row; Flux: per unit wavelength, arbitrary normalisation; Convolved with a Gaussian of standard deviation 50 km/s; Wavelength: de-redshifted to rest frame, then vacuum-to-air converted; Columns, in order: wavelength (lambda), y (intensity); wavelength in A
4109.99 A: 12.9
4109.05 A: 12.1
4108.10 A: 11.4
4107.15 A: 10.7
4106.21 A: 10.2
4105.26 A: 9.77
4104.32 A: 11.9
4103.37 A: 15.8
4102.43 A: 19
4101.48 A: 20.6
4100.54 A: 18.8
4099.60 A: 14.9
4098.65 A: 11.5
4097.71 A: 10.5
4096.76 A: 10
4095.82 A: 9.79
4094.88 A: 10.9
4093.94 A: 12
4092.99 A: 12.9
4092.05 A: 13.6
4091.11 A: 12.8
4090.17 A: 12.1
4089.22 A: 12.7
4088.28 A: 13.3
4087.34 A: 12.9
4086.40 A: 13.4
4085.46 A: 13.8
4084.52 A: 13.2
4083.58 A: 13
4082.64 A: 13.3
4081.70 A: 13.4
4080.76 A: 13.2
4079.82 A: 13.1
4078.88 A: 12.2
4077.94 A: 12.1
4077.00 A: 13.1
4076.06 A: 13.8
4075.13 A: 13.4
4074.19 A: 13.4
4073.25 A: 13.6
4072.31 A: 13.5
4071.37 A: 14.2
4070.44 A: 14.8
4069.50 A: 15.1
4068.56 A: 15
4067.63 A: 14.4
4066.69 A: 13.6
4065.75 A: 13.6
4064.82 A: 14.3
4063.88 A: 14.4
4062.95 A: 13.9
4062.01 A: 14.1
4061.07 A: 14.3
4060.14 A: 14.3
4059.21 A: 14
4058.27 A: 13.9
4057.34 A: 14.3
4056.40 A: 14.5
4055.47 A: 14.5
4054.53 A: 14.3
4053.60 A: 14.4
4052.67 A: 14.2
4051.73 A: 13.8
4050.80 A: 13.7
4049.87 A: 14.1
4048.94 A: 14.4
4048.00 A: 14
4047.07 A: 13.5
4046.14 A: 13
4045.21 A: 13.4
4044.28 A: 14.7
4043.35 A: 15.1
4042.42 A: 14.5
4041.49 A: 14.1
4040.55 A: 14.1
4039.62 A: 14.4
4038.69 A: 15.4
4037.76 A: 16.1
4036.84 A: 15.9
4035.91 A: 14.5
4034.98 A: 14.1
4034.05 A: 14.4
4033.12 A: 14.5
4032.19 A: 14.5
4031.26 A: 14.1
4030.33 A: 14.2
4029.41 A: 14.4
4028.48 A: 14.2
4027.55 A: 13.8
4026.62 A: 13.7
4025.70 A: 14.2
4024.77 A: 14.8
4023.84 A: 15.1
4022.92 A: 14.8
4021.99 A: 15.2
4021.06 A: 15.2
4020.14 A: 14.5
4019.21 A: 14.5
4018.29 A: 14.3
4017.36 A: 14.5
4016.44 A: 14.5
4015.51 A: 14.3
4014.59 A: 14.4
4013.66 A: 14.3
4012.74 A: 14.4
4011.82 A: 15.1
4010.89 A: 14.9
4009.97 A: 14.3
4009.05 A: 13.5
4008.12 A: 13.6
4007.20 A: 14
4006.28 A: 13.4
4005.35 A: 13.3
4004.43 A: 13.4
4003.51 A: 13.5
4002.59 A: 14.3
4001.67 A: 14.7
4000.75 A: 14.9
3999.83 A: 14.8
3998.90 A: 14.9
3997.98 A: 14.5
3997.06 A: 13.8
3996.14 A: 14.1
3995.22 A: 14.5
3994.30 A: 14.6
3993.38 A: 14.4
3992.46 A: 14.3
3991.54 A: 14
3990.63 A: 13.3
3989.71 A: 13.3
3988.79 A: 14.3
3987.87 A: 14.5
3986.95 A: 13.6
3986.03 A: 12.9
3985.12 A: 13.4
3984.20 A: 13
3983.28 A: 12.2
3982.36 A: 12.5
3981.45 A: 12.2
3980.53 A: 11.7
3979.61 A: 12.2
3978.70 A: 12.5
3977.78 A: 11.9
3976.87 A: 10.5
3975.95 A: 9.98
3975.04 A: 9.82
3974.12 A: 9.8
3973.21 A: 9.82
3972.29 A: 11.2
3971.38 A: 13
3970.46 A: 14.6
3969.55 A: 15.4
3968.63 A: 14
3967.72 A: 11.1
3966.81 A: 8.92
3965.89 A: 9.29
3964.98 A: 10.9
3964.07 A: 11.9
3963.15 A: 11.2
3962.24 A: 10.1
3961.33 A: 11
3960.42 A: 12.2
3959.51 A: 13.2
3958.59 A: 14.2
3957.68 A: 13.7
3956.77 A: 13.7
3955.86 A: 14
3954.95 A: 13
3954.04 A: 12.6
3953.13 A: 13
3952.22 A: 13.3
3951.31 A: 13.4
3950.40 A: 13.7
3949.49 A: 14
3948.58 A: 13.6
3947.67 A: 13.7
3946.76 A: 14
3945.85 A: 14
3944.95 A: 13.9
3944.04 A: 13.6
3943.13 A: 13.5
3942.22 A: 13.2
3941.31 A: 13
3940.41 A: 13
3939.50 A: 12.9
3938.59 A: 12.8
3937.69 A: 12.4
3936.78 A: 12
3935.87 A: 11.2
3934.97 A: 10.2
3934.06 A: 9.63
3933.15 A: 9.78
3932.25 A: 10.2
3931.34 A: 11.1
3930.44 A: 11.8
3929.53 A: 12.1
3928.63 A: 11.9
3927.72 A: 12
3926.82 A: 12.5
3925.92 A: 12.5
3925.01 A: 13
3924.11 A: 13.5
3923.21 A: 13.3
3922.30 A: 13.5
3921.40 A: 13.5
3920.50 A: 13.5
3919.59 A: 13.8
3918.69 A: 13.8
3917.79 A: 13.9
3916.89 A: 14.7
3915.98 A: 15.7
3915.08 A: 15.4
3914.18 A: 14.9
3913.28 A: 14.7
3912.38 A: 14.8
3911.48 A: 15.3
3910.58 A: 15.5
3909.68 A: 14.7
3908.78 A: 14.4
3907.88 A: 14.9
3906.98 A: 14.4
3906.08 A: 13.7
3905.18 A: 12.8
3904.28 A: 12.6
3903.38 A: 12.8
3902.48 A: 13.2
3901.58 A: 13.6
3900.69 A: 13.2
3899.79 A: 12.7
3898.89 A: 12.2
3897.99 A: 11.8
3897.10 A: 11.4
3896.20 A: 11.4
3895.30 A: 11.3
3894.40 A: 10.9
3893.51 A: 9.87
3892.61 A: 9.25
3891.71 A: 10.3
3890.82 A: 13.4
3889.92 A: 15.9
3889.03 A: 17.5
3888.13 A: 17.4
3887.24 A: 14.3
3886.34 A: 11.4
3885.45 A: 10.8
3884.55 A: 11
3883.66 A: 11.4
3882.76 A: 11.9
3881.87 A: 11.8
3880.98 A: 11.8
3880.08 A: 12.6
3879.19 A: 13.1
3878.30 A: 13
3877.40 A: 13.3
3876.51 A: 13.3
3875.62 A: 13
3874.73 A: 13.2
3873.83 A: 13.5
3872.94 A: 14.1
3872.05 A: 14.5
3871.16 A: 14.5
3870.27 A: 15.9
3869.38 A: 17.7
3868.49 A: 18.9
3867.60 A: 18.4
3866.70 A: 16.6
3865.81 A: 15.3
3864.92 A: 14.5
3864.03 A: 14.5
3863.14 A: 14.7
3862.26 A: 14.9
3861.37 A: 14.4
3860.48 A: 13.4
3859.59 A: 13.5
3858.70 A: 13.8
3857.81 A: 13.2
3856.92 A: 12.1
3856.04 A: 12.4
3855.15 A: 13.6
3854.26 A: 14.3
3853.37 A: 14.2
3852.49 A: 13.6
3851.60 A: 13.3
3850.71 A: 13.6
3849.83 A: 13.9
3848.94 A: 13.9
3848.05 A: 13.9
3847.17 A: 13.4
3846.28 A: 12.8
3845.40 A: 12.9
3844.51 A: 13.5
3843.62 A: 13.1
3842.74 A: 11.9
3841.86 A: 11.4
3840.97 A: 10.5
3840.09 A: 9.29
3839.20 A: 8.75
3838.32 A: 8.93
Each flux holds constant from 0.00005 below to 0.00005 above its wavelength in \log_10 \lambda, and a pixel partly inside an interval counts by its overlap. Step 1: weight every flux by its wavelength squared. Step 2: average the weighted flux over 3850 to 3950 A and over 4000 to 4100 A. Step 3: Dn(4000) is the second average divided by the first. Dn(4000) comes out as 1.12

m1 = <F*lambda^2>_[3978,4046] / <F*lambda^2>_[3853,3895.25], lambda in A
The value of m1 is 1.1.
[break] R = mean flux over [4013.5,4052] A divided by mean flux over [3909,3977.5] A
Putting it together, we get 1.13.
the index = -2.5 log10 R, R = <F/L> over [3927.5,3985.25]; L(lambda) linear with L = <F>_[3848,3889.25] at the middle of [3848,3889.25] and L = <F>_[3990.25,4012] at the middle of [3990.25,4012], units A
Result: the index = 0.15 mag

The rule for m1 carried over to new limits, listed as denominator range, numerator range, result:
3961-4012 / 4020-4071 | 1.15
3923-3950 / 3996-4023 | 1.19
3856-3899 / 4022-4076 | 1.16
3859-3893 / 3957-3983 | 0.89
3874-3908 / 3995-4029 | 1.20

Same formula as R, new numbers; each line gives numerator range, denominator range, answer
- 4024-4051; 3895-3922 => 1.05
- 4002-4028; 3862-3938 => 1.07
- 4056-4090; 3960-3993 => 1.13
